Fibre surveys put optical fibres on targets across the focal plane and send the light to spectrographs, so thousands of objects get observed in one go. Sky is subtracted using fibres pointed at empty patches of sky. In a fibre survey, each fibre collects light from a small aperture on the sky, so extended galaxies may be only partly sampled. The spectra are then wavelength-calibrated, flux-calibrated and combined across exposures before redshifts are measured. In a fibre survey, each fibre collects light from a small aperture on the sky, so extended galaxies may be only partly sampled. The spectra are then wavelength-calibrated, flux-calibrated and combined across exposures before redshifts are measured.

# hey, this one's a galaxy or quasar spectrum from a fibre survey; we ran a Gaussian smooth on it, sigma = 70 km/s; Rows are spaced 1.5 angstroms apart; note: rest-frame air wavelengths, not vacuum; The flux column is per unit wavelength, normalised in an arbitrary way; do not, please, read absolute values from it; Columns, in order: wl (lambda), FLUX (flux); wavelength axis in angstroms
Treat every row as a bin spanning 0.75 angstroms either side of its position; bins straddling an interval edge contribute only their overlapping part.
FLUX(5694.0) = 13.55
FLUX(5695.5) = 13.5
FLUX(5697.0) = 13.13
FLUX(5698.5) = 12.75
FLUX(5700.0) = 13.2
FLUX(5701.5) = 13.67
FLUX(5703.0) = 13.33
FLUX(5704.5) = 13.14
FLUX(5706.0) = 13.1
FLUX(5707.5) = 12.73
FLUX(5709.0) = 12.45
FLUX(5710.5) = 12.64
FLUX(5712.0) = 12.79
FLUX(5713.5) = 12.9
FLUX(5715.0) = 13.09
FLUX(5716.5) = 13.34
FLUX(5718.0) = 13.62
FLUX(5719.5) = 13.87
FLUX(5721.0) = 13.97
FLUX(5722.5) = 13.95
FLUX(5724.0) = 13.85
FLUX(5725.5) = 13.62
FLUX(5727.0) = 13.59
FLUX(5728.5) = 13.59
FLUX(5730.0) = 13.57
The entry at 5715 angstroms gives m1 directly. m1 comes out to 13.09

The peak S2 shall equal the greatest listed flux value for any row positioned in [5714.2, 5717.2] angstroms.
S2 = 13.34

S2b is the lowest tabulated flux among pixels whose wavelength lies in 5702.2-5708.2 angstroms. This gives 12.73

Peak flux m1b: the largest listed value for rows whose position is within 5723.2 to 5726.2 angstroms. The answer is 13.85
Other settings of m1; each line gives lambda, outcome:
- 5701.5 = 13.67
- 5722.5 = 13.95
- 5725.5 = 13.62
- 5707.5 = 12.73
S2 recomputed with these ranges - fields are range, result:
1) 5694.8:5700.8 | 13.5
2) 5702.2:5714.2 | 13.33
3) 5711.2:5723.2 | 13.97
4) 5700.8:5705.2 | 13.67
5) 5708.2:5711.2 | 12.64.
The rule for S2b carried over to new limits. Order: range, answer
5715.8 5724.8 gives 13.34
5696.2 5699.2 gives 12.75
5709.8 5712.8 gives 12.64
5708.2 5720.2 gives 12.45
